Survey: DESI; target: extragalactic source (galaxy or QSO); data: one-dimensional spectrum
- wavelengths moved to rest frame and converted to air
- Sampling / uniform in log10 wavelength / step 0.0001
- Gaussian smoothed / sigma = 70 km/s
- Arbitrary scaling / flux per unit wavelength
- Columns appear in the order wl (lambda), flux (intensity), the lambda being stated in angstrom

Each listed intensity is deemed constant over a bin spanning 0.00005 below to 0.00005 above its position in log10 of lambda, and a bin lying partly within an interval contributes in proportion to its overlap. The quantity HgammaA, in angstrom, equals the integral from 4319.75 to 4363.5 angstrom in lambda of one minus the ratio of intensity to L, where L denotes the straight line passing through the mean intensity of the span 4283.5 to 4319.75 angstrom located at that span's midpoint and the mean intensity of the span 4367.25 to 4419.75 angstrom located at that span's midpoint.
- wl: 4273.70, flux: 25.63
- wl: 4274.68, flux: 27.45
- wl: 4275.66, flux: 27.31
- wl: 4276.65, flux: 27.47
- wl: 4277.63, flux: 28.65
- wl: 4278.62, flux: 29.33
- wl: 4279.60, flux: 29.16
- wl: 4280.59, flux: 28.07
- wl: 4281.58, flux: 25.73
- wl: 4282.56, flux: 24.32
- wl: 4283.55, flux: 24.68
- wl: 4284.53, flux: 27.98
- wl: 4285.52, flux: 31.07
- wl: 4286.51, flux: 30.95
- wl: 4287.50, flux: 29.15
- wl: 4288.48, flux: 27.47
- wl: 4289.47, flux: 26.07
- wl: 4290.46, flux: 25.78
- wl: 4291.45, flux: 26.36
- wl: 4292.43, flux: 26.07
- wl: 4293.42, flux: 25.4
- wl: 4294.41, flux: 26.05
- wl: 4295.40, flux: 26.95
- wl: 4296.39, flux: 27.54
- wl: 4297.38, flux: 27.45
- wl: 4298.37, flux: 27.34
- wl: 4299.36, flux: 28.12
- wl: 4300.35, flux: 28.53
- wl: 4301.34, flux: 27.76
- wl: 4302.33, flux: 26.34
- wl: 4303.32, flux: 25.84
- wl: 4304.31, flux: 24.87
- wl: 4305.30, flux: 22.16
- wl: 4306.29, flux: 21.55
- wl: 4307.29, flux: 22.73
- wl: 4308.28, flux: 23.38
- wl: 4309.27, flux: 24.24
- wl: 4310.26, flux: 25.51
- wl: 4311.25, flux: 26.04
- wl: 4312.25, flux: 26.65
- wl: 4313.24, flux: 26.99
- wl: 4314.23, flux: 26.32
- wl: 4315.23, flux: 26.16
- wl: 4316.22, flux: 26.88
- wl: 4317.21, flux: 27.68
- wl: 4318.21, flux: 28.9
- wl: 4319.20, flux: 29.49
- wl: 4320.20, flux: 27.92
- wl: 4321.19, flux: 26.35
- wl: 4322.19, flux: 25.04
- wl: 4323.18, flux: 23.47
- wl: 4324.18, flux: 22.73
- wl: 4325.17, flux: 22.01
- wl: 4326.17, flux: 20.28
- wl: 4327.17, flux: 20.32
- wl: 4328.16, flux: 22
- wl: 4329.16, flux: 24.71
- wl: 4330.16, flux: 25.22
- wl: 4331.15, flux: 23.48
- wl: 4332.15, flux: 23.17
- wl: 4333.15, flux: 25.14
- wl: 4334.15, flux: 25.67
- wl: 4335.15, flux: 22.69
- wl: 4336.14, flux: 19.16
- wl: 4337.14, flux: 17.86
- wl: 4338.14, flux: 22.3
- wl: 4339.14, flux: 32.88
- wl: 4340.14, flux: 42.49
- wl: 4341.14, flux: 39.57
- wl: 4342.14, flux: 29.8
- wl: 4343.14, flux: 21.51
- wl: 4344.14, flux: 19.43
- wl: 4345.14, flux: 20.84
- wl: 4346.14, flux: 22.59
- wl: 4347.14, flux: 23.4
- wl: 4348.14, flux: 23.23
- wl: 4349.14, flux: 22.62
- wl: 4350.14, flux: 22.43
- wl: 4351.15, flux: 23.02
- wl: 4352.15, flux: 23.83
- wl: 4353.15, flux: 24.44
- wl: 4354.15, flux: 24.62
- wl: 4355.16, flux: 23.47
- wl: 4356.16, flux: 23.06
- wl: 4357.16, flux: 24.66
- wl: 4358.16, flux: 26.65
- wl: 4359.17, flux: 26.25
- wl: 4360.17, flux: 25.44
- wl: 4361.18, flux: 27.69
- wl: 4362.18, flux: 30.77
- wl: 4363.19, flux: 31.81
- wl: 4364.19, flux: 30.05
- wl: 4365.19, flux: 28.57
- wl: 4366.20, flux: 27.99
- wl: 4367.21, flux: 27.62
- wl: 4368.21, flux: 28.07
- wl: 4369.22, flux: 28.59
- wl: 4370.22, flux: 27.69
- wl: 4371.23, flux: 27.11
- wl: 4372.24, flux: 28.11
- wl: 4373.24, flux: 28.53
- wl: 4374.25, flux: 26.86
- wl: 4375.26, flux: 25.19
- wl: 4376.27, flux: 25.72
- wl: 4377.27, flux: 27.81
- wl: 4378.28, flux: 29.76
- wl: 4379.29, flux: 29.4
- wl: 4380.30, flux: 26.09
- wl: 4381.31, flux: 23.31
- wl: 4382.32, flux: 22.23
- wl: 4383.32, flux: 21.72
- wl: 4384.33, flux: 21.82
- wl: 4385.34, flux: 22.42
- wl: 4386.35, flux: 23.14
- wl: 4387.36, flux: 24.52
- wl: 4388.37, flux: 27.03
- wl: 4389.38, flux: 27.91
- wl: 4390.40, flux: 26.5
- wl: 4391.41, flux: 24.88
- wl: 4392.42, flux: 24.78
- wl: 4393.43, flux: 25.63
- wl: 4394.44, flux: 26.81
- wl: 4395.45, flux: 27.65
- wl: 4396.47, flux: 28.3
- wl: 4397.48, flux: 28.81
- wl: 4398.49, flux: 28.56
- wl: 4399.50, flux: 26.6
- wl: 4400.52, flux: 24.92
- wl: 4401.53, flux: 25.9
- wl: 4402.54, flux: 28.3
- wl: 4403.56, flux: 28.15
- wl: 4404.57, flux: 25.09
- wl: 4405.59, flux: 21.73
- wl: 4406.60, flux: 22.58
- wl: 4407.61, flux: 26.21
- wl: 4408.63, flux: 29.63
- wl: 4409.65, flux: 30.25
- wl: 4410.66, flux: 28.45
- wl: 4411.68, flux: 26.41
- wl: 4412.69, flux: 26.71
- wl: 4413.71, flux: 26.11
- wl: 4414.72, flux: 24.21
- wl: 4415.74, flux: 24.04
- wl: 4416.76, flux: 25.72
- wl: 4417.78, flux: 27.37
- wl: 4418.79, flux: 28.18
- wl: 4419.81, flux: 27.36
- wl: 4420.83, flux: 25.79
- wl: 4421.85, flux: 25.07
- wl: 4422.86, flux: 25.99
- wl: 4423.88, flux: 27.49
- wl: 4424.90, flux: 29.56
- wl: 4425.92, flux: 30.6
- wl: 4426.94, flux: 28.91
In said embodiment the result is 2.6 angstrom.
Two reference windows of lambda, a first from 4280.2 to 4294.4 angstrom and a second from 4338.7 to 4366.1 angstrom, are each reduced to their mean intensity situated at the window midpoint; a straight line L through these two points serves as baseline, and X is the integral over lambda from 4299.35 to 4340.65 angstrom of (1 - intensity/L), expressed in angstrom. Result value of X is 2.4 angstrom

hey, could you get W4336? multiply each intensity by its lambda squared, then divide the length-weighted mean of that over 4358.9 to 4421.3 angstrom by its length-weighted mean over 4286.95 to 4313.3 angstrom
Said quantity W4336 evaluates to 1.1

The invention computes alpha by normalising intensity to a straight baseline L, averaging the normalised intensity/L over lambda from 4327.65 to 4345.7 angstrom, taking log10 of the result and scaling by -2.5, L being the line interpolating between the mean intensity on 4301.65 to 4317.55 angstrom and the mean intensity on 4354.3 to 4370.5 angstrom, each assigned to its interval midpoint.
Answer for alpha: 0.037 mag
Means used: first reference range 25.2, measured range 25.4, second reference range 27.3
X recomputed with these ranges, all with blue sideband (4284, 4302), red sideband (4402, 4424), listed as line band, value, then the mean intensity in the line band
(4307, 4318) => 0.6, 25.8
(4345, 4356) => 1.5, 23.2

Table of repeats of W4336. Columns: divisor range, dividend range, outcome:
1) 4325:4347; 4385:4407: 1.08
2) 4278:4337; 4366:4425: 1.07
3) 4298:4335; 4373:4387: 1.03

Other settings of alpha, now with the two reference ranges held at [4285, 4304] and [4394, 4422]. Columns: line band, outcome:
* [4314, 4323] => 0.00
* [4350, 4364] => 0.05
